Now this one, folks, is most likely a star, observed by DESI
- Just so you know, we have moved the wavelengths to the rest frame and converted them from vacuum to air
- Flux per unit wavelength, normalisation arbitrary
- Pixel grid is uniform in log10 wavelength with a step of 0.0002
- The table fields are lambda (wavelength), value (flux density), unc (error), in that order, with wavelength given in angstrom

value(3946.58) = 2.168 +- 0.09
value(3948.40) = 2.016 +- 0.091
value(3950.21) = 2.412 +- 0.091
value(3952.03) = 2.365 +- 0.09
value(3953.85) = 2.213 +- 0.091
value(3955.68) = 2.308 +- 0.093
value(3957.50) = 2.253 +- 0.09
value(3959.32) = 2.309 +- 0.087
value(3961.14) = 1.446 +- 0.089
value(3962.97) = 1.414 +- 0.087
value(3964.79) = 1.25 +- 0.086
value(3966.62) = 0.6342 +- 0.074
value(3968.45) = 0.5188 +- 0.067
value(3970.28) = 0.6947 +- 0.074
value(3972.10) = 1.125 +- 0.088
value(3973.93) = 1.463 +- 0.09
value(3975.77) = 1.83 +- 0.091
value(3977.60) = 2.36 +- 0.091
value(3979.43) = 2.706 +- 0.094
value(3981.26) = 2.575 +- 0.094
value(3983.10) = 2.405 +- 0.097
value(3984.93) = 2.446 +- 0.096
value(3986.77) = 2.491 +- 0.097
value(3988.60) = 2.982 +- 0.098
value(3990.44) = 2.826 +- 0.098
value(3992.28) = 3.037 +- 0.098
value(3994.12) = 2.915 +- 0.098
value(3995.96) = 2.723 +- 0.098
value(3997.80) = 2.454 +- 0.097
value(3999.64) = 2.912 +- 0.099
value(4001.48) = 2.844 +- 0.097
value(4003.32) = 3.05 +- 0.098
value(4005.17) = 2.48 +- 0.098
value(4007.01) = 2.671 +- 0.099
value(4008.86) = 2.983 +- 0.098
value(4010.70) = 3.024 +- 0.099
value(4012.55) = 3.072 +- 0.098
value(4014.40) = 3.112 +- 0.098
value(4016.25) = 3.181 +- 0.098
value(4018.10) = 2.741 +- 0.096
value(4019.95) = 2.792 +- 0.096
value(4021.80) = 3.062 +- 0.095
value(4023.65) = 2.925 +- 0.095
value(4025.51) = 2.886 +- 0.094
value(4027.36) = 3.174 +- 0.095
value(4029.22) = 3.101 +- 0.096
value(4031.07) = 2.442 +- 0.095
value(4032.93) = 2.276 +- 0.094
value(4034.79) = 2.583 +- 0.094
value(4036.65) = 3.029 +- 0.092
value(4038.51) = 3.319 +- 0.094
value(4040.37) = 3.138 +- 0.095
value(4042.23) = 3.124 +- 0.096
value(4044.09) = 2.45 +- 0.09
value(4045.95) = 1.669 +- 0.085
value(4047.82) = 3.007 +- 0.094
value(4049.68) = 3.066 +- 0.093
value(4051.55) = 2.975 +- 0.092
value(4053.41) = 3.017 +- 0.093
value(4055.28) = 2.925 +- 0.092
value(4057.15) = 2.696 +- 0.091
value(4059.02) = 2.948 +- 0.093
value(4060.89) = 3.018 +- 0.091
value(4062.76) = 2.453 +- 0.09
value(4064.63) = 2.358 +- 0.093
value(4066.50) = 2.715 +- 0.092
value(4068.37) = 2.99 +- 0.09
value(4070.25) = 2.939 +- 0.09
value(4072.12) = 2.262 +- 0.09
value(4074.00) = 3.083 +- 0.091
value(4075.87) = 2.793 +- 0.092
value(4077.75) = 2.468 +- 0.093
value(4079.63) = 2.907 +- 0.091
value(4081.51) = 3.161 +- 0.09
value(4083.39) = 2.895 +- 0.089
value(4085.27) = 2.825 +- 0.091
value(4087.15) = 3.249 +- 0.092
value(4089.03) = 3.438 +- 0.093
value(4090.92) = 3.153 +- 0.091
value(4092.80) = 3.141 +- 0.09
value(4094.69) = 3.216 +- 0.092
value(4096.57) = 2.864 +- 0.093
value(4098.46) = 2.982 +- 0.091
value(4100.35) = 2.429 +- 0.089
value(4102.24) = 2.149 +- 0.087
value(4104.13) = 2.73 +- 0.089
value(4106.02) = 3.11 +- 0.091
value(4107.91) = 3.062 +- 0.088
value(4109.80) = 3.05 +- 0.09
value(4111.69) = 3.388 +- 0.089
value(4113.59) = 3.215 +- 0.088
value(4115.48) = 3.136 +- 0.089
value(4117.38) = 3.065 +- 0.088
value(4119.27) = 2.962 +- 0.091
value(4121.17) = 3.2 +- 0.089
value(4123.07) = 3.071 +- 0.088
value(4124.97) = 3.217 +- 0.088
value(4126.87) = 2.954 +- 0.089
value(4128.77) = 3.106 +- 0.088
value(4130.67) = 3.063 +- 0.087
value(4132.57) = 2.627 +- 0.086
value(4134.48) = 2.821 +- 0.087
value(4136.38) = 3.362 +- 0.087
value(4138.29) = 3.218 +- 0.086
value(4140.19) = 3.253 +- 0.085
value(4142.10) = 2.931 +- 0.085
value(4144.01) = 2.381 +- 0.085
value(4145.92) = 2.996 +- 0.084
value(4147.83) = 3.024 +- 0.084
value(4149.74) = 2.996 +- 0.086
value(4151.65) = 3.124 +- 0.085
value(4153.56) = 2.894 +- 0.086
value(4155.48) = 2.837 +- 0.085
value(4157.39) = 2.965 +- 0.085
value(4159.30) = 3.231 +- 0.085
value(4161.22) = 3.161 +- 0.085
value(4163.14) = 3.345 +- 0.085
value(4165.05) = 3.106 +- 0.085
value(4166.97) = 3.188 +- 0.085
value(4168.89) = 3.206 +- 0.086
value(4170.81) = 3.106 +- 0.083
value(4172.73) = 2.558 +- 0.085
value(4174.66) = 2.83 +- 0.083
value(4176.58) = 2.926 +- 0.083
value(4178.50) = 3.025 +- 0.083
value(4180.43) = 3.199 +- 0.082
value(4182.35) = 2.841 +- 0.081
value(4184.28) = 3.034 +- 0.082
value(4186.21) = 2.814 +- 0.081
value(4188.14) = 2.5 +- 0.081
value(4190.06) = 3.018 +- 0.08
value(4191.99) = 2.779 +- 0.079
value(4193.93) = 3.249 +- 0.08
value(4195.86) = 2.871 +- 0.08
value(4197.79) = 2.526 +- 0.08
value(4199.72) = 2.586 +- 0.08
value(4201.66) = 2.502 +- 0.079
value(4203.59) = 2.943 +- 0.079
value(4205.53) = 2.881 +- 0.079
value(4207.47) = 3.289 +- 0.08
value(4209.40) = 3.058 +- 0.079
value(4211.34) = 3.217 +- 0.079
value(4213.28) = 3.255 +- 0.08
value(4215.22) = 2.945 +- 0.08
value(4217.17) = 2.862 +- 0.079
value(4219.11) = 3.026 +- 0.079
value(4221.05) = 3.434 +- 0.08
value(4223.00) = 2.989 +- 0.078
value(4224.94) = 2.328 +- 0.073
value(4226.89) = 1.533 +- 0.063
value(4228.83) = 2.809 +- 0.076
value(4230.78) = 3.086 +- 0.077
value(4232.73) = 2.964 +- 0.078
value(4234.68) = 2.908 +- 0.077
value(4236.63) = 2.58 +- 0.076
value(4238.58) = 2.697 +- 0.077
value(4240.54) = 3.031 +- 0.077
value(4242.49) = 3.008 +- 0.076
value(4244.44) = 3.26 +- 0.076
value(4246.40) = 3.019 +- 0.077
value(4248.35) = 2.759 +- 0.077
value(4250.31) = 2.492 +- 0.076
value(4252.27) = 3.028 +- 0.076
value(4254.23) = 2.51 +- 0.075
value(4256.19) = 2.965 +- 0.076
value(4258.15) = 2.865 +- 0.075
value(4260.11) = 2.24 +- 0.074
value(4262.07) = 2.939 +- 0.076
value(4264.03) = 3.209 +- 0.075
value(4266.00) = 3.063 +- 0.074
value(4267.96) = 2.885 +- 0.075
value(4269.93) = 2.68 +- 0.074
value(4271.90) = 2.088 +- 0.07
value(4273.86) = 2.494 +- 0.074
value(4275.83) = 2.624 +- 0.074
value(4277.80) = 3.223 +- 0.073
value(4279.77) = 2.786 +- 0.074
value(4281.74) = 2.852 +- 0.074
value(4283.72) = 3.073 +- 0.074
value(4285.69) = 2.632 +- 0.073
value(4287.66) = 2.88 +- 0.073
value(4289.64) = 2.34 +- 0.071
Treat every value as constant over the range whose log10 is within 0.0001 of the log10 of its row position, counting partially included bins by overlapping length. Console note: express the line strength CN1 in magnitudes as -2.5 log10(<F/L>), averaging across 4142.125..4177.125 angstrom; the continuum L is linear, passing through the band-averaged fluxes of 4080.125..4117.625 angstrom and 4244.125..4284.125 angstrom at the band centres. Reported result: -0.02 mag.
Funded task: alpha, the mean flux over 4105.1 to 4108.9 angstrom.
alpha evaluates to 3.09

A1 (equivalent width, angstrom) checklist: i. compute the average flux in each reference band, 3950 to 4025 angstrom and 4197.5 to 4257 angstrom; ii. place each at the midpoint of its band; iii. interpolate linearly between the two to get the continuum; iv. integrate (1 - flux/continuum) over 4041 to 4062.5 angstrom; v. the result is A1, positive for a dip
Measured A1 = -2.6 angstrom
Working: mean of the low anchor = 2.37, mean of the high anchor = 2.86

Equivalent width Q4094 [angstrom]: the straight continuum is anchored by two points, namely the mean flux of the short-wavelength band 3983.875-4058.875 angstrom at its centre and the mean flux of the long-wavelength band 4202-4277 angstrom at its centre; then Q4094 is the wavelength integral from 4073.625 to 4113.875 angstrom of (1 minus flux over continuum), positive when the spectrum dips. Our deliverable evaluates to -1.7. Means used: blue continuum 2.84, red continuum 2.84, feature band 2.96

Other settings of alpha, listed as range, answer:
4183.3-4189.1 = 2.78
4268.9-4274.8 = 2.42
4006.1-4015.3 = 2.97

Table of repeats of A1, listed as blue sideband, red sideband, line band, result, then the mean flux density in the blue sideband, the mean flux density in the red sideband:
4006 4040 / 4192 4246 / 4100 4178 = -2.97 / 2.91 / 2.88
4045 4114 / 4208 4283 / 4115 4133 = -1.17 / 2.87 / 2.84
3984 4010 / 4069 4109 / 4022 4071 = 0.38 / 2.78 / 2.9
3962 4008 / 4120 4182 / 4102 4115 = -0.89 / 2.19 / 3.03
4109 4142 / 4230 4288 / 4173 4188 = 0.38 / 3.1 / 2.83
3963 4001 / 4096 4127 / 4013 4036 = -4.52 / 2.11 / 2.98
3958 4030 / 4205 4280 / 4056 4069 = -0.99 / 2.43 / 2.85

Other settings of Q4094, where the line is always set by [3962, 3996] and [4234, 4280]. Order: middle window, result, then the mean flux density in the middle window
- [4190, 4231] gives -3.0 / 2.86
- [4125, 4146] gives -4.5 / 2.98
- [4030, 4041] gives -3.2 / 2.79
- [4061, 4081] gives -4.0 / 2.72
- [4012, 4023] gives -4.6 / 2.99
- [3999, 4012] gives -4.9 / 2.86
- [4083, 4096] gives -4.5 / 3.13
